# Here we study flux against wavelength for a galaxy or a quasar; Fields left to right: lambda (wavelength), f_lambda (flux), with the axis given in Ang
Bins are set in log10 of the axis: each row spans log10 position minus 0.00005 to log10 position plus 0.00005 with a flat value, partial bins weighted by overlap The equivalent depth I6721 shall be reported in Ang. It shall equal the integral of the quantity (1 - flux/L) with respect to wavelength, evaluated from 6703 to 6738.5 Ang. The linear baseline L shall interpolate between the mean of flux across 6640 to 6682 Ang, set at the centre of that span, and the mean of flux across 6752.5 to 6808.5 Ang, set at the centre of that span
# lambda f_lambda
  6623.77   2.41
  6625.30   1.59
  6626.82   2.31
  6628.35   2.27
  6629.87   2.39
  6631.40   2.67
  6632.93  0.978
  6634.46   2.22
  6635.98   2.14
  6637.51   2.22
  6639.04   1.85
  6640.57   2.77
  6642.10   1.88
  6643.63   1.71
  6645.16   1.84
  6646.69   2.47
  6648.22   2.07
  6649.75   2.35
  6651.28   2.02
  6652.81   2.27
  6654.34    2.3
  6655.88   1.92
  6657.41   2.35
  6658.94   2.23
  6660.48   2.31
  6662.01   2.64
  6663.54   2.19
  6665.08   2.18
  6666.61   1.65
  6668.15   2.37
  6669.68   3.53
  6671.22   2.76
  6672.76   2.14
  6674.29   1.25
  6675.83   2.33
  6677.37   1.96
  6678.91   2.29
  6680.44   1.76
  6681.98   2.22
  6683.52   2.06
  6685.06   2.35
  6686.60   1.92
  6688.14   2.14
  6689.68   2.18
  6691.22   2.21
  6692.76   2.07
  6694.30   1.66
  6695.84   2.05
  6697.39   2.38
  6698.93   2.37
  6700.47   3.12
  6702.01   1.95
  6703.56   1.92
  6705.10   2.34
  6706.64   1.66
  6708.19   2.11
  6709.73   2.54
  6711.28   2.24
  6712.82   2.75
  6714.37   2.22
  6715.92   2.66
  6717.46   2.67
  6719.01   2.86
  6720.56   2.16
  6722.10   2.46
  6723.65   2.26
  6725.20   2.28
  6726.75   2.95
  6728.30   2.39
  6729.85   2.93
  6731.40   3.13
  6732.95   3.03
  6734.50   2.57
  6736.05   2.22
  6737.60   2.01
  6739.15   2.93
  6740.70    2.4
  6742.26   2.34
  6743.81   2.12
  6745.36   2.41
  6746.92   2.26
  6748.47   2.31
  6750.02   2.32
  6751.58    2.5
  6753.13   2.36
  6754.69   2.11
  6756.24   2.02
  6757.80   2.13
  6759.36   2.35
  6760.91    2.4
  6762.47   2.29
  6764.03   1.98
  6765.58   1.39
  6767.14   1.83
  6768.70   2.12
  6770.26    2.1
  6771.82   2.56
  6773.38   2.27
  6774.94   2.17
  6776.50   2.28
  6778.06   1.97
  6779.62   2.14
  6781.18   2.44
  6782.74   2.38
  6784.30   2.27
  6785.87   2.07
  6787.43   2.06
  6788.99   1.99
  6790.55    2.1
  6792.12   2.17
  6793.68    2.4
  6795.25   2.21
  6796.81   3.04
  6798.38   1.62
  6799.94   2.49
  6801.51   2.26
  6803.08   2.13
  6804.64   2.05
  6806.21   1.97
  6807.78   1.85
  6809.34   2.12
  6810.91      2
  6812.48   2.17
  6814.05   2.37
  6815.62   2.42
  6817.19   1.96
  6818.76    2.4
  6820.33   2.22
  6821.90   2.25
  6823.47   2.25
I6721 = -4.41 Ang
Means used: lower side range 2.2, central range 2.46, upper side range 2.17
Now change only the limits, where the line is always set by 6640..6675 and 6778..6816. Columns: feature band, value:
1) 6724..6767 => -3.2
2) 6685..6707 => 0.6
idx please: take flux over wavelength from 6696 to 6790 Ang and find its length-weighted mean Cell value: 2.32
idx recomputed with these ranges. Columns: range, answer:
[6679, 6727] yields 2.27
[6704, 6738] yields 2.47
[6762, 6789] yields 2.13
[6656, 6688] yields 2.22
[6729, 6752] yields 2.5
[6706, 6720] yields 2.41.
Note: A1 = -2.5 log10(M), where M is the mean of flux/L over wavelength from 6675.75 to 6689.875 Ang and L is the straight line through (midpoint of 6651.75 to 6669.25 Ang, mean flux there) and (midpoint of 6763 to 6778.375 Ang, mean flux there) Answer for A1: 0.05 mag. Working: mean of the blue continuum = 2.24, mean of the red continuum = 2.07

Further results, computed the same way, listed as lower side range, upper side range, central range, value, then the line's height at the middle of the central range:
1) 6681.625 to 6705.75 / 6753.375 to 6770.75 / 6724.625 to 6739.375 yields -0.237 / 2.12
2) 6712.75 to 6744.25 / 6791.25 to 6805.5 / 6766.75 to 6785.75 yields 0.064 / 2.35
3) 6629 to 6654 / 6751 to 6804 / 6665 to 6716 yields -0.032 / 2.15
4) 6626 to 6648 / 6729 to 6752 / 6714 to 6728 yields -0.035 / 2.43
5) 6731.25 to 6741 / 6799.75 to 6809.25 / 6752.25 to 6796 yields 0.074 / 2.32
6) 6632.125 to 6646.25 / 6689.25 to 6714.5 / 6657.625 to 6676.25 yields -0.108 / 2.08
